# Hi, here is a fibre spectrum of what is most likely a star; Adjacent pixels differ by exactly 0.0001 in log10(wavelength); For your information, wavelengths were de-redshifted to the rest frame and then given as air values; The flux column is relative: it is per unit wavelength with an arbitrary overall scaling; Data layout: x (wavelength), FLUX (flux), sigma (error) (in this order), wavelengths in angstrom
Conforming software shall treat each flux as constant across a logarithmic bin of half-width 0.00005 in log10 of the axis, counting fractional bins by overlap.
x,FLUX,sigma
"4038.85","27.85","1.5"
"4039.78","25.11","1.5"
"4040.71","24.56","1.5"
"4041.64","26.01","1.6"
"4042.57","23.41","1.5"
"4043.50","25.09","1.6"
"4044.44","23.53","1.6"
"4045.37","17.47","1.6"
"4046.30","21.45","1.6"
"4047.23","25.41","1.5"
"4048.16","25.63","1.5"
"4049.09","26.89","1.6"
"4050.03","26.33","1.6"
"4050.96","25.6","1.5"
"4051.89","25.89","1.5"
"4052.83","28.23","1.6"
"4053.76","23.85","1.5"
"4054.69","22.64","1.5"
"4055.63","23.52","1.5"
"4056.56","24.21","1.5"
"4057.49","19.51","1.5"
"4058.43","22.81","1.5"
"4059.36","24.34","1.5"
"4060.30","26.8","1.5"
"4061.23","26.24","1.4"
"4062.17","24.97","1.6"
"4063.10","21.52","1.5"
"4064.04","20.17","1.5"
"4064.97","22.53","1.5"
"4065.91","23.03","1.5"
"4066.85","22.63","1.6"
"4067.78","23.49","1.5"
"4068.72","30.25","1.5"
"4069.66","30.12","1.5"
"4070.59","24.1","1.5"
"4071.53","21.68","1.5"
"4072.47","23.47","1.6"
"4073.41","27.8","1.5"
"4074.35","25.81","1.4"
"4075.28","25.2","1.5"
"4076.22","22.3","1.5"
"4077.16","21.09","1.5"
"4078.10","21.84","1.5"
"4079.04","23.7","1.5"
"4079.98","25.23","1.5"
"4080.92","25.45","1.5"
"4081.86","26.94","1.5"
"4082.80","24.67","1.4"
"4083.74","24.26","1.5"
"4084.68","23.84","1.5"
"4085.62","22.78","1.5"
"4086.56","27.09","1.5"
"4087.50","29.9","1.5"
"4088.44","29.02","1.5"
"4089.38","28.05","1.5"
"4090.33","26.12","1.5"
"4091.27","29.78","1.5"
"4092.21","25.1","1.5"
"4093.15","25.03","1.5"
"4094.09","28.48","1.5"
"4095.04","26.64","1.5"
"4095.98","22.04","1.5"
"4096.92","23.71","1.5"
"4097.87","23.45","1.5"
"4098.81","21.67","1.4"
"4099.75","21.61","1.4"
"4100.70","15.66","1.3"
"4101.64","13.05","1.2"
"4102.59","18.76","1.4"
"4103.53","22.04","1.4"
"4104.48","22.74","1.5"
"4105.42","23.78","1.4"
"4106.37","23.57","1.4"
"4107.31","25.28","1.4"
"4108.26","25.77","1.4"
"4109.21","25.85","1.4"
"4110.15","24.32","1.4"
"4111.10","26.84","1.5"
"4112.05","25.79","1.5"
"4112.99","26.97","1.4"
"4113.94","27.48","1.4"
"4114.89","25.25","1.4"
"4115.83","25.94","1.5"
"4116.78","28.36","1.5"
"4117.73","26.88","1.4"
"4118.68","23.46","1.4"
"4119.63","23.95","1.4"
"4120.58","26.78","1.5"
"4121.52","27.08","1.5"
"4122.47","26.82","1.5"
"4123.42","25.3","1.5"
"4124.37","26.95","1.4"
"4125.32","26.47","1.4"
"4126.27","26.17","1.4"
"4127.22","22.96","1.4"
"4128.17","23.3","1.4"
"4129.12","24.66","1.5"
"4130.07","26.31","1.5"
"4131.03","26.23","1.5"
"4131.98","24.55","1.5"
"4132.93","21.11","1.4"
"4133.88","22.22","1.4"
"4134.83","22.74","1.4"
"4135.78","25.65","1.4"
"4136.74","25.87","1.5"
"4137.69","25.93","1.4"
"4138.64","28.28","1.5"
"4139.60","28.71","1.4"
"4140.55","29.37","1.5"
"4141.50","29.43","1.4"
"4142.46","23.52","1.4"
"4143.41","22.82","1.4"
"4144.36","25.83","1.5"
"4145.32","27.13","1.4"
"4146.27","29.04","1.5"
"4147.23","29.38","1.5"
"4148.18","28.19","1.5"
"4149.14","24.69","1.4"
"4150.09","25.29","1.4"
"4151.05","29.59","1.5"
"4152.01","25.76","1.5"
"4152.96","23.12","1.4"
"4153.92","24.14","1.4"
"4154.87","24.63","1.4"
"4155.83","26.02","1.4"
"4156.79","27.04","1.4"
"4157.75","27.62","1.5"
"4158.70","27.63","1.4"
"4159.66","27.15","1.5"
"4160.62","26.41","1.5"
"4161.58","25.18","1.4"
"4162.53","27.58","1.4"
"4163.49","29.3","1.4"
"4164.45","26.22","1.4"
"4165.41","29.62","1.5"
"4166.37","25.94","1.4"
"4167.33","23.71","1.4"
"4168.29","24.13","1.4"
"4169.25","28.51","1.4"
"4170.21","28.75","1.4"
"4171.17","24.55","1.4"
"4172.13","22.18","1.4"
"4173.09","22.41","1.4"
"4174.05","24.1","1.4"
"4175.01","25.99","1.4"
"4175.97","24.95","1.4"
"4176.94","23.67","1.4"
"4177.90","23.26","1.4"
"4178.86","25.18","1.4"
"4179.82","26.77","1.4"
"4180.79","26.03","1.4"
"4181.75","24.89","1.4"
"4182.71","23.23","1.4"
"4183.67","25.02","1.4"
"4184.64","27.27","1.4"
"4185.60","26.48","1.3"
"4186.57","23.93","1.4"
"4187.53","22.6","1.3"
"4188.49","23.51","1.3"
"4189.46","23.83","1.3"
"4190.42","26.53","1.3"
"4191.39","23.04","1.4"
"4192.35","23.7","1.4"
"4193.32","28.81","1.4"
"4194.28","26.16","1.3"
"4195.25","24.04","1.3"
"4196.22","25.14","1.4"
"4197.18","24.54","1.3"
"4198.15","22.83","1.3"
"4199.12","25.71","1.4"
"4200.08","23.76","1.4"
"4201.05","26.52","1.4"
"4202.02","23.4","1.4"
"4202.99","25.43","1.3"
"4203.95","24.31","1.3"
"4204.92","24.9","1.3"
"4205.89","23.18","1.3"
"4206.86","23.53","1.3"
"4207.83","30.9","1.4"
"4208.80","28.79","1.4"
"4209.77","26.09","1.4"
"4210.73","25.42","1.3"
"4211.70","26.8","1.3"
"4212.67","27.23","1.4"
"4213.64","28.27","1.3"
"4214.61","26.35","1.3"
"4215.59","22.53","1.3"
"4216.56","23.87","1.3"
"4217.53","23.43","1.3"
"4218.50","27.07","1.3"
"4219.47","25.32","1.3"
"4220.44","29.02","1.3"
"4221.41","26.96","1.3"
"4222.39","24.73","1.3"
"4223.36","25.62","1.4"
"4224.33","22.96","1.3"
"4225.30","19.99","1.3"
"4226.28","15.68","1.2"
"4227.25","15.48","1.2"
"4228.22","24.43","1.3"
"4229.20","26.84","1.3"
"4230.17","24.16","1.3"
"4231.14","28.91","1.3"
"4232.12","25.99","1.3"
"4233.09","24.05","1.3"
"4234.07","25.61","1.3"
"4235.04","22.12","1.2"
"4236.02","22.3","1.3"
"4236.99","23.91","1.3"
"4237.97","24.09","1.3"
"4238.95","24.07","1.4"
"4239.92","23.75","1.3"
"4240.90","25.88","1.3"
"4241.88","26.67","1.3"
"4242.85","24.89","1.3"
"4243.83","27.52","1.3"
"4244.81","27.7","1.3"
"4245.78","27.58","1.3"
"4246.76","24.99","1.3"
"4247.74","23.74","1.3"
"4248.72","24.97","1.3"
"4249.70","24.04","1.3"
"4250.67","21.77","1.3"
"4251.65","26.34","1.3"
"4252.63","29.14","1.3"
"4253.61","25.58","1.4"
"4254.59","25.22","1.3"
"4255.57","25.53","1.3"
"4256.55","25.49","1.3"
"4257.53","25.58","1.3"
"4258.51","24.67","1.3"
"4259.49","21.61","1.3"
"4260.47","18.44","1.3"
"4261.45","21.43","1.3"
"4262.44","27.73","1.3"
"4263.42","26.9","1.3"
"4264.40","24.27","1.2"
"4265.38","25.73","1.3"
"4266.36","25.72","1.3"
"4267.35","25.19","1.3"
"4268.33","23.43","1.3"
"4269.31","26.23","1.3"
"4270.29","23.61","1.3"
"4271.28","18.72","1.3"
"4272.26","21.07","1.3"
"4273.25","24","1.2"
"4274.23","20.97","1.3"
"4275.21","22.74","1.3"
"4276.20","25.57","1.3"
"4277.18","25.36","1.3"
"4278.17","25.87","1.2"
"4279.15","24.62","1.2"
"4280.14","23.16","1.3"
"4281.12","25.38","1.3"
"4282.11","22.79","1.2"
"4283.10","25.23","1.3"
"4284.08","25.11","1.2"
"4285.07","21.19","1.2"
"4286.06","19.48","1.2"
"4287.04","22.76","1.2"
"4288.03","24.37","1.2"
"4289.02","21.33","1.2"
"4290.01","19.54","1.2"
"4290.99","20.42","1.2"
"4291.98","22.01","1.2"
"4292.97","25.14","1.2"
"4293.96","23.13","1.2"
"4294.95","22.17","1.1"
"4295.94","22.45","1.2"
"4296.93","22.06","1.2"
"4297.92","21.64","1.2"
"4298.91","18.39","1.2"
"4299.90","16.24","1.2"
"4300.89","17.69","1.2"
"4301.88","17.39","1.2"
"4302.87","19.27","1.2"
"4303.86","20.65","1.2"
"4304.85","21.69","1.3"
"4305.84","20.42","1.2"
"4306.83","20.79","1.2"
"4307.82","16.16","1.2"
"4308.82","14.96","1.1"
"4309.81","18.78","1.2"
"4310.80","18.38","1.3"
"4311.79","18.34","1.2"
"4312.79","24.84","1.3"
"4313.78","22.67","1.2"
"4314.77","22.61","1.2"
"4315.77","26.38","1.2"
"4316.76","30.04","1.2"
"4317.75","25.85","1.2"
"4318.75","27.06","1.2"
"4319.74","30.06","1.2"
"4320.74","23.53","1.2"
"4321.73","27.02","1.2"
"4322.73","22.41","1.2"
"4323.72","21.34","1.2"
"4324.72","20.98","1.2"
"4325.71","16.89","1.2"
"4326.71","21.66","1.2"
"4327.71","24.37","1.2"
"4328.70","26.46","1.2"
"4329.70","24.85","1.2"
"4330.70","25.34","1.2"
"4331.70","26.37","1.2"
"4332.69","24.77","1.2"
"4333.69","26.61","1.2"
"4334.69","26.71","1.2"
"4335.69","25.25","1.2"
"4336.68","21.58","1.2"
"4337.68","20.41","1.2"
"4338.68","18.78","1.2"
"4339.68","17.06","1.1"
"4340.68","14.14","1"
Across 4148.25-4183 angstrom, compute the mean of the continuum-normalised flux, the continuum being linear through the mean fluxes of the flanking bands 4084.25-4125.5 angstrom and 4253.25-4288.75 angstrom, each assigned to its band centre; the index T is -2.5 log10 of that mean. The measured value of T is -0.05 mag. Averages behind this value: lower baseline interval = 24.9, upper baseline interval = 23.9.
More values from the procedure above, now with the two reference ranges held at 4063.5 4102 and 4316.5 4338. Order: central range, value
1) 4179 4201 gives -0.02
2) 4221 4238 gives 0.04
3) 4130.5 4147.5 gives -0.07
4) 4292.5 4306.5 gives 0.19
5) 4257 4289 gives 0.04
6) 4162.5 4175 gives -0.06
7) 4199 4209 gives -0.04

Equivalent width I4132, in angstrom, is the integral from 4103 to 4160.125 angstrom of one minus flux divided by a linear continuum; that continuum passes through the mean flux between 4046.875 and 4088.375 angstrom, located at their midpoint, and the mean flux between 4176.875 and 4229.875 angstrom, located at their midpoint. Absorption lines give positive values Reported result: -2.3 angstrom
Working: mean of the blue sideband 24.7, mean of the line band 25.8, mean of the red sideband 24.8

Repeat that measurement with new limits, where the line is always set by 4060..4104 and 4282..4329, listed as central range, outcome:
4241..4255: -2.0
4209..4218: -1.1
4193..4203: -0.9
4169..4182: -1.0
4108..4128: -1.7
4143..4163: -2.5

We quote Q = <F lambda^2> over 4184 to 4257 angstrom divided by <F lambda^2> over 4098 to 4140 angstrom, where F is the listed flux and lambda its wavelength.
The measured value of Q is 1.07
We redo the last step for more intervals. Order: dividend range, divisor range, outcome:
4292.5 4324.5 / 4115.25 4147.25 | 0.92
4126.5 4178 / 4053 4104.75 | 1.11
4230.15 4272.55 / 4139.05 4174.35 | 0.98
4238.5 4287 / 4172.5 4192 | 1.03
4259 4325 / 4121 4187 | 0.93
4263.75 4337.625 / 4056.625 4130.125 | 1.02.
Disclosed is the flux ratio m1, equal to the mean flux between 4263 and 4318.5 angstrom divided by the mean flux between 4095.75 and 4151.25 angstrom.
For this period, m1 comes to 0.9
